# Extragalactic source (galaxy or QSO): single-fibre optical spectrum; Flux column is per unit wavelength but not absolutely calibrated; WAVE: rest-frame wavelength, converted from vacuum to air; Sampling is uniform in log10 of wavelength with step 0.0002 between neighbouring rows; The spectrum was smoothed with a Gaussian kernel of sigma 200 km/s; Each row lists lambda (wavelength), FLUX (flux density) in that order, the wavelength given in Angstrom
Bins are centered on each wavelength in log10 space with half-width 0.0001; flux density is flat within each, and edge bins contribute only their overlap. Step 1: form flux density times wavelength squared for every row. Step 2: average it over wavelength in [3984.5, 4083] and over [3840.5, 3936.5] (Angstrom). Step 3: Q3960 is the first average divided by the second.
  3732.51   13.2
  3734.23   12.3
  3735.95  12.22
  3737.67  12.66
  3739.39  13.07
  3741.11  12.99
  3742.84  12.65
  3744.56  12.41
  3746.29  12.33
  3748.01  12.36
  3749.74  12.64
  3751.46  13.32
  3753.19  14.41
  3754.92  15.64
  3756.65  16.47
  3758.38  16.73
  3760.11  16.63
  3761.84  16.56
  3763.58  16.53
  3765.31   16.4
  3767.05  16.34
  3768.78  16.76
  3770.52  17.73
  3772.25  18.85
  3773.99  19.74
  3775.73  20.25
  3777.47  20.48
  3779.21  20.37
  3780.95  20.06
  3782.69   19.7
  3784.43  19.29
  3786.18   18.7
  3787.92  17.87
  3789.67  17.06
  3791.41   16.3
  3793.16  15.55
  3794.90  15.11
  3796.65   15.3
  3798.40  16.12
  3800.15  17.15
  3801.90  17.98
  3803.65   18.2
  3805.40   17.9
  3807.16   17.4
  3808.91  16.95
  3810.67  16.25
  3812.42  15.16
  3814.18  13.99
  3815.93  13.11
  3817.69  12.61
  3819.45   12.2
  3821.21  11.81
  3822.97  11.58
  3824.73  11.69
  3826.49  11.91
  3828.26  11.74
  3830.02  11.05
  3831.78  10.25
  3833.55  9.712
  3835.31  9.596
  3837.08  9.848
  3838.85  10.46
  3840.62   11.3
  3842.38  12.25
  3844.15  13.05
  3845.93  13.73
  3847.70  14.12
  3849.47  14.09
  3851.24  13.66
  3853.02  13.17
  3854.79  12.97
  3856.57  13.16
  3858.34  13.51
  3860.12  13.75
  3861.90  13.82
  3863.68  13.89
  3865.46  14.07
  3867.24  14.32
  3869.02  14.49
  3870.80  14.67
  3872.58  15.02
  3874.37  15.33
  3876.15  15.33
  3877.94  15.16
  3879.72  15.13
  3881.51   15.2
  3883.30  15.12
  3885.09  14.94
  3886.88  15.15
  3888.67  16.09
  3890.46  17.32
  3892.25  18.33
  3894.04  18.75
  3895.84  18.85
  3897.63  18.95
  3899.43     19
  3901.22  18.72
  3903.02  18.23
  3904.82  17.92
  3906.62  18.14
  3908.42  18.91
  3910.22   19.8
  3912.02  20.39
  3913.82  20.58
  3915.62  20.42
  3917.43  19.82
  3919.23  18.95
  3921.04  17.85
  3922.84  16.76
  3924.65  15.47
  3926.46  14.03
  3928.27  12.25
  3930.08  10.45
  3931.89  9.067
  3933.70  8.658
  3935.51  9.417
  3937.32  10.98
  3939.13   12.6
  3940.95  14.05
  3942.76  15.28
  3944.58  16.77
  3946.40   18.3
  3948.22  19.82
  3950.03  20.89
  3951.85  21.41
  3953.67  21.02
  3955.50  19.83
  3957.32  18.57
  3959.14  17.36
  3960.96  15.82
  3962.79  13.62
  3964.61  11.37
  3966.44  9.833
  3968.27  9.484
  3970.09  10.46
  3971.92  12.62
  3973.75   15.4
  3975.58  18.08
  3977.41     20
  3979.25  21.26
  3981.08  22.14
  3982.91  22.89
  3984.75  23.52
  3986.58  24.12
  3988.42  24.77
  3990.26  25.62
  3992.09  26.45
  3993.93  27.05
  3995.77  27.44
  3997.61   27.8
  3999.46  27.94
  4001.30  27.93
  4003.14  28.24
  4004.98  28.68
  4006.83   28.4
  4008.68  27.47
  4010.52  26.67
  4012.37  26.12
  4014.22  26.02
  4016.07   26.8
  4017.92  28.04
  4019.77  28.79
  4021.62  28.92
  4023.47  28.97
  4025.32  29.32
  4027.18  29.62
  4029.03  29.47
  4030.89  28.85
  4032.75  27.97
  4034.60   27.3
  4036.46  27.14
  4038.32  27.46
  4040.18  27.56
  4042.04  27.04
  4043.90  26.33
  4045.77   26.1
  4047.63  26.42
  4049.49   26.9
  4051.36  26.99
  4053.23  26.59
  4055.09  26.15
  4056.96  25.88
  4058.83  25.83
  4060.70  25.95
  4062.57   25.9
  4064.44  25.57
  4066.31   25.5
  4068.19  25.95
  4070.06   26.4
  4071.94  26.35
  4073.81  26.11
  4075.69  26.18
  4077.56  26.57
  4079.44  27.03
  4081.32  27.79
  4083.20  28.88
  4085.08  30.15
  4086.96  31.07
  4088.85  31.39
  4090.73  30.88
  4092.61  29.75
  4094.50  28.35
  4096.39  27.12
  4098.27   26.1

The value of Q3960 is 1.88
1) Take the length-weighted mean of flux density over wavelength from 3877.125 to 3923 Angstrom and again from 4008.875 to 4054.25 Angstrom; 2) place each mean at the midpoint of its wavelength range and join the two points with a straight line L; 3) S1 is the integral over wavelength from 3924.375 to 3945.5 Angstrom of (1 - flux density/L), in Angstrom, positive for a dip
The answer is 8.40 Angstrom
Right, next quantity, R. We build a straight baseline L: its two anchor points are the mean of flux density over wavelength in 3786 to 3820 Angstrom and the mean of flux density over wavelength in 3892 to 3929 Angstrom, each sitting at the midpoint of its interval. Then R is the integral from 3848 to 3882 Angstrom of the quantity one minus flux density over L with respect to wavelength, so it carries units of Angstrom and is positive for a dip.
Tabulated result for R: 6.01 Angstrom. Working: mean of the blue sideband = 16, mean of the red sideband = 18.2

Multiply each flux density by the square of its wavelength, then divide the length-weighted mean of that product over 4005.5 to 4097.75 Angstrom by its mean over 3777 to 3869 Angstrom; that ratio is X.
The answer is 2.14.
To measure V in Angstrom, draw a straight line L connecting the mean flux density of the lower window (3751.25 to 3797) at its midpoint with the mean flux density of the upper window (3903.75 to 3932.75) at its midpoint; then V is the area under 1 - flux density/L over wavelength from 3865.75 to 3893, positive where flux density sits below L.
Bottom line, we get 2.67 Angstrom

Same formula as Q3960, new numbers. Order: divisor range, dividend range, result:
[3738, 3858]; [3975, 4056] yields 2.00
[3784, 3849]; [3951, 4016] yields 1.68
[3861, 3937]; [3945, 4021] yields 1.43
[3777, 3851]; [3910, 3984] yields 1.18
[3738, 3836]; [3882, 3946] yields 1.13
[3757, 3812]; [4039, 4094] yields 1.79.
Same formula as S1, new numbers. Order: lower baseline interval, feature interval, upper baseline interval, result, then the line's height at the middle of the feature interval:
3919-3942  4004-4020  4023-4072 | -3.3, 22.7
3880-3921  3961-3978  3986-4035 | 7.5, 24.1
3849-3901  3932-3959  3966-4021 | 5.6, 20.2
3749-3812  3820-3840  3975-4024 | 8.6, 19.2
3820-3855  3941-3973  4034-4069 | 6.3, 20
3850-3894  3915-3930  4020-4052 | 1.8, 18.8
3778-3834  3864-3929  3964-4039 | 8.8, 19.5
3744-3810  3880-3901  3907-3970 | -1.2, 16.1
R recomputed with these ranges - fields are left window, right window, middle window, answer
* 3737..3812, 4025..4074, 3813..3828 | 4.8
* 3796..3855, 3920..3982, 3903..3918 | -4.8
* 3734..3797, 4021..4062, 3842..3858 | 5.0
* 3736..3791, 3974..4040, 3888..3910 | 3.6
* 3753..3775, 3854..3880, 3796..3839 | 5.5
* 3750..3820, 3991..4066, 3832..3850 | 7.1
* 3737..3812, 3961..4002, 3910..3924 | -0.1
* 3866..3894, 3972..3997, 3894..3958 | 5.5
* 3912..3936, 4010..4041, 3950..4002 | 4.3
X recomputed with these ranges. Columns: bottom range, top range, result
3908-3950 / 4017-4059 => 1.85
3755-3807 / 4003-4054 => 1.78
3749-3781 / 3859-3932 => 1.03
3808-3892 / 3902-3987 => 1.29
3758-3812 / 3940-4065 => 1.50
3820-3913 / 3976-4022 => 1.90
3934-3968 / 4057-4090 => 1.84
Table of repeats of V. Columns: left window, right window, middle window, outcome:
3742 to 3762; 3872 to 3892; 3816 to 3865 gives 9.2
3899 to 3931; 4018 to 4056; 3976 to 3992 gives 0.2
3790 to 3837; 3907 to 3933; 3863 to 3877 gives 0.7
